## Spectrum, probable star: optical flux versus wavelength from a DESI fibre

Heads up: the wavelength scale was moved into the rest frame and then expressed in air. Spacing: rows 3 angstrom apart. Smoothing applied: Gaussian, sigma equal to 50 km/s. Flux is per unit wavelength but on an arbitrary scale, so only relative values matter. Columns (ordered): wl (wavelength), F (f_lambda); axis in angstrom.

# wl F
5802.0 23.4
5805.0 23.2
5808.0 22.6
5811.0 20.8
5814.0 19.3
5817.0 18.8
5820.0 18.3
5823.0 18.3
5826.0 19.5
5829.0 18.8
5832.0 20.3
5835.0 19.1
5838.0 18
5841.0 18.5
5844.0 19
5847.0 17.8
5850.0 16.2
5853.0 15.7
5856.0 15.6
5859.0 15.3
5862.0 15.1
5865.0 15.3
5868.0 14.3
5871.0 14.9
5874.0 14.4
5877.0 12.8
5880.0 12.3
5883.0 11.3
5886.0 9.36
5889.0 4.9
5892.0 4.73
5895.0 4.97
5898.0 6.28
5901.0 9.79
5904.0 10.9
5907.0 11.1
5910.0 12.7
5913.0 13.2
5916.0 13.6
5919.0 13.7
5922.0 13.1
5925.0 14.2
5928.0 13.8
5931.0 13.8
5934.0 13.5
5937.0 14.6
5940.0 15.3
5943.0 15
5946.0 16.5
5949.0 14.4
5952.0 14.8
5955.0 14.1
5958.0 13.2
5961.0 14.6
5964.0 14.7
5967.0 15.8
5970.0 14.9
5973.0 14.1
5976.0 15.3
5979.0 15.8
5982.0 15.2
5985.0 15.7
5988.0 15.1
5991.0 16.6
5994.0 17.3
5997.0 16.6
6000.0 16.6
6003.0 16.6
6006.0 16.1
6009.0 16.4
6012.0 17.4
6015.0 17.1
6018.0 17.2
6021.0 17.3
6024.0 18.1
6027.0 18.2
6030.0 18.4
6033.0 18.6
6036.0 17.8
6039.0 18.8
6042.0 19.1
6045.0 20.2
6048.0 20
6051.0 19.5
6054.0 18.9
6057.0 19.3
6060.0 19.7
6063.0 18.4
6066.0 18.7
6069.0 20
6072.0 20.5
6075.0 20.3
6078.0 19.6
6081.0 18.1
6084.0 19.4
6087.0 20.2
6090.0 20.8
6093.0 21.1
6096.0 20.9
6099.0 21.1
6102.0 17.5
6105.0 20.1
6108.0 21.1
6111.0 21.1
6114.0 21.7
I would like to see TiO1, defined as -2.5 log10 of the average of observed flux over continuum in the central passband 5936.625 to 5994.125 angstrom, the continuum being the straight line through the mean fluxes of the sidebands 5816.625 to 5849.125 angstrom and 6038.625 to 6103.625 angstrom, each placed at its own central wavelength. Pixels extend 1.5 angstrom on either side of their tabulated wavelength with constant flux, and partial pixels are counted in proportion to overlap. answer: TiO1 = 0.26 mag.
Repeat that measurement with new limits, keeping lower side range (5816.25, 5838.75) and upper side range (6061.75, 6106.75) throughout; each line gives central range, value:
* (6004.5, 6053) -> 0.08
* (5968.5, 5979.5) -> 0.28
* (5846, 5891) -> 0.37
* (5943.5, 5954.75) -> 0.27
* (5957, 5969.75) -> 0.30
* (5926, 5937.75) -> 0.36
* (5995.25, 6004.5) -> 0.17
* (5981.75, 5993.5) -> 0.22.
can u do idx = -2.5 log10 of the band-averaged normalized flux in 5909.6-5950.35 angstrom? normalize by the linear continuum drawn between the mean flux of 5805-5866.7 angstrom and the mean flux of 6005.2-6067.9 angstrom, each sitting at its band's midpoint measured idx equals 0.28 mag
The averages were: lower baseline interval 18.2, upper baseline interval 18.4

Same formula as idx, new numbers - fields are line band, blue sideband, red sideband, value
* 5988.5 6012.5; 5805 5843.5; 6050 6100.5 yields 0.19 mag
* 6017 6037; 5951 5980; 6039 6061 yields 0.01 mag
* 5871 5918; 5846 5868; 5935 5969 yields 0.43 mag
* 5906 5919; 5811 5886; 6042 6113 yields 0.34 mag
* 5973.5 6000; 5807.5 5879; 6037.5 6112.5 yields 0.18 mag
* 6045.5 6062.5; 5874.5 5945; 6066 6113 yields -0.06 mag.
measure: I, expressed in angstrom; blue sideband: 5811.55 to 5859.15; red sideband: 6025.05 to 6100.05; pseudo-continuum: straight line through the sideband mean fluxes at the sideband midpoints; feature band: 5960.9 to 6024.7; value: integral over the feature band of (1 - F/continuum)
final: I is 9.9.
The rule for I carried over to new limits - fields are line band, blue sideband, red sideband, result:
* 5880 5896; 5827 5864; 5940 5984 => 8.6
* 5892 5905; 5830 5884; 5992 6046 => 7.1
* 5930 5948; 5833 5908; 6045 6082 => 0.7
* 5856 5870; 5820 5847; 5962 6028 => 2.5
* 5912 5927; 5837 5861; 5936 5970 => 1.9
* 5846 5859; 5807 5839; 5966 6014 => 1.8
